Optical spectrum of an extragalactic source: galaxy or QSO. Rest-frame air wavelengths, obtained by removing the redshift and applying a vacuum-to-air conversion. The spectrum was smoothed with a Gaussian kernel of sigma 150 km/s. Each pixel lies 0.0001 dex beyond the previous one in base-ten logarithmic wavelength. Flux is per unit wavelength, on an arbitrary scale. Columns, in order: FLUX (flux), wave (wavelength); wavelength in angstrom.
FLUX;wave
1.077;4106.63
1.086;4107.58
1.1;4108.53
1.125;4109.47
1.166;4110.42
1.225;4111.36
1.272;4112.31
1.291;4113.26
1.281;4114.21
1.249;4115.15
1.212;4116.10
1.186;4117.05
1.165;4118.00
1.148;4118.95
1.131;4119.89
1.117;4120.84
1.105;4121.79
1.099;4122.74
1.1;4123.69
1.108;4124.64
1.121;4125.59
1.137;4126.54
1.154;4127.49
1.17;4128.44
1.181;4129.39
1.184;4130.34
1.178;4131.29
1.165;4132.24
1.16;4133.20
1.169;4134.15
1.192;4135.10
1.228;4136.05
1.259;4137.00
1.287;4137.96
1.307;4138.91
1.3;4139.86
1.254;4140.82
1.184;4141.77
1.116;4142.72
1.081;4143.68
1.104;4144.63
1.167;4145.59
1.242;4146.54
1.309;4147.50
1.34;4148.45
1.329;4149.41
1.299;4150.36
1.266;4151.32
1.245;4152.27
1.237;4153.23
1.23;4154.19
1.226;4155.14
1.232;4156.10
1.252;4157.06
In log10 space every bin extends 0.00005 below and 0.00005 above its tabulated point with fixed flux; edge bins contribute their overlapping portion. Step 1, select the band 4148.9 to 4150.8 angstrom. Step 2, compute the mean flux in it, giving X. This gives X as 1.32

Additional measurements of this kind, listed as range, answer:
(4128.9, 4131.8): 1.18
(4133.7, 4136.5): 1.2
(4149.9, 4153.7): 1.26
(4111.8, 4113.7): 1.28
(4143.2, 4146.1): 1.12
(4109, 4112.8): 1.2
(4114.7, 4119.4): 1.19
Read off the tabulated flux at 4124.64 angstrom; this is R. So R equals 1.108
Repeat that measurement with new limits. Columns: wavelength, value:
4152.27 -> 1.245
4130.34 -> 1.184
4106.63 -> 1.077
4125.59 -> 1.121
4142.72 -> 1.116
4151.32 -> 1.266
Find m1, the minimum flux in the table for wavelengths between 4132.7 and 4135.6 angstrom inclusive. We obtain 1.16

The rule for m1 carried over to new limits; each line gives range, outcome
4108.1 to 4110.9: 1.1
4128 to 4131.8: 1.17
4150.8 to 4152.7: 1.245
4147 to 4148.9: 1.309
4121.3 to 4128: 1.099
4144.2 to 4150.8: 1.104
